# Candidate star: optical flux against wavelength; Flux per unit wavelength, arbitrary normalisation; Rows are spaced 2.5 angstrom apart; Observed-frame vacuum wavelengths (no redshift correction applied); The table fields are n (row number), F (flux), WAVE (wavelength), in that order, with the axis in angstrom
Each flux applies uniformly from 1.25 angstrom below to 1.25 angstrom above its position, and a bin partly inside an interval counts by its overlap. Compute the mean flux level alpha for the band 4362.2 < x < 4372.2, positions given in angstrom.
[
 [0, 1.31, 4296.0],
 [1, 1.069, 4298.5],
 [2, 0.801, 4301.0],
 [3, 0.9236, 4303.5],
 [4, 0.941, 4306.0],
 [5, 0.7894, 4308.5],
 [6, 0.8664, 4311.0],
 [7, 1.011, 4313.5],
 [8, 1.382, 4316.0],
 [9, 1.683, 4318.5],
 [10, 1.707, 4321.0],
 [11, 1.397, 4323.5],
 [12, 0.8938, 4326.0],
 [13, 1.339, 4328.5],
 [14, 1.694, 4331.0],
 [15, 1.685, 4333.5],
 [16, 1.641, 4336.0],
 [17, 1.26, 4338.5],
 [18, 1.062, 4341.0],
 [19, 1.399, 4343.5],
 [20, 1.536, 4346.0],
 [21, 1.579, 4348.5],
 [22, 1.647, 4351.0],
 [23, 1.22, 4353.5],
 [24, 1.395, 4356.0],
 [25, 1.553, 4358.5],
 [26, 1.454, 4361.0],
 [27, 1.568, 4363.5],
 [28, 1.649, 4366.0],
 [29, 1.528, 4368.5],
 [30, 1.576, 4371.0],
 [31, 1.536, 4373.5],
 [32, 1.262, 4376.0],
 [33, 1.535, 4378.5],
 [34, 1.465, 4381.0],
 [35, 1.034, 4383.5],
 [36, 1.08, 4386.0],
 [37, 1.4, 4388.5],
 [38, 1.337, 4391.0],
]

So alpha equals 1.58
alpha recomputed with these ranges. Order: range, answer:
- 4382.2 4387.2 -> 1.06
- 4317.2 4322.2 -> 1.69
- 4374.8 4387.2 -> 1.28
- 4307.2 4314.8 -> 0.893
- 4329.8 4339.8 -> 1.57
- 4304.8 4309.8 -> 0.864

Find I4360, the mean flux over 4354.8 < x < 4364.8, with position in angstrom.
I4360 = 1.49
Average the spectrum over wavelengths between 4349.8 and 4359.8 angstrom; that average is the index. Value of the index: 1.45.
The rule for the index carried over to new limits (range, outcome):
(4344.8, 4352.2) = 1.59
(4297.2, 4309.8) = 0.906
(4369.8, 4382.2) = 1.47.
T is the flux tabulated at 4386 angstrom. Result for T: 1.08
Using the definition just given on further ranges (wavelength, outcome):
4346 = 1.536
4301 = 0.801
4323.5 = 1.397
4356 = 1.395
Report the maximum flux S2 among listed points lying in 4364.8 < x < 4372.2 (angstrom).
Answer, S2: 1.649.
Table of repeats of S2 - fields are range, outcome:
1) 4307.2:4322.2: 1.707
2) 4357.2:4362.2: 1.553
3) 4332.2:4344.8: 1.685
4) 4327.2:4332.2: 1.694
